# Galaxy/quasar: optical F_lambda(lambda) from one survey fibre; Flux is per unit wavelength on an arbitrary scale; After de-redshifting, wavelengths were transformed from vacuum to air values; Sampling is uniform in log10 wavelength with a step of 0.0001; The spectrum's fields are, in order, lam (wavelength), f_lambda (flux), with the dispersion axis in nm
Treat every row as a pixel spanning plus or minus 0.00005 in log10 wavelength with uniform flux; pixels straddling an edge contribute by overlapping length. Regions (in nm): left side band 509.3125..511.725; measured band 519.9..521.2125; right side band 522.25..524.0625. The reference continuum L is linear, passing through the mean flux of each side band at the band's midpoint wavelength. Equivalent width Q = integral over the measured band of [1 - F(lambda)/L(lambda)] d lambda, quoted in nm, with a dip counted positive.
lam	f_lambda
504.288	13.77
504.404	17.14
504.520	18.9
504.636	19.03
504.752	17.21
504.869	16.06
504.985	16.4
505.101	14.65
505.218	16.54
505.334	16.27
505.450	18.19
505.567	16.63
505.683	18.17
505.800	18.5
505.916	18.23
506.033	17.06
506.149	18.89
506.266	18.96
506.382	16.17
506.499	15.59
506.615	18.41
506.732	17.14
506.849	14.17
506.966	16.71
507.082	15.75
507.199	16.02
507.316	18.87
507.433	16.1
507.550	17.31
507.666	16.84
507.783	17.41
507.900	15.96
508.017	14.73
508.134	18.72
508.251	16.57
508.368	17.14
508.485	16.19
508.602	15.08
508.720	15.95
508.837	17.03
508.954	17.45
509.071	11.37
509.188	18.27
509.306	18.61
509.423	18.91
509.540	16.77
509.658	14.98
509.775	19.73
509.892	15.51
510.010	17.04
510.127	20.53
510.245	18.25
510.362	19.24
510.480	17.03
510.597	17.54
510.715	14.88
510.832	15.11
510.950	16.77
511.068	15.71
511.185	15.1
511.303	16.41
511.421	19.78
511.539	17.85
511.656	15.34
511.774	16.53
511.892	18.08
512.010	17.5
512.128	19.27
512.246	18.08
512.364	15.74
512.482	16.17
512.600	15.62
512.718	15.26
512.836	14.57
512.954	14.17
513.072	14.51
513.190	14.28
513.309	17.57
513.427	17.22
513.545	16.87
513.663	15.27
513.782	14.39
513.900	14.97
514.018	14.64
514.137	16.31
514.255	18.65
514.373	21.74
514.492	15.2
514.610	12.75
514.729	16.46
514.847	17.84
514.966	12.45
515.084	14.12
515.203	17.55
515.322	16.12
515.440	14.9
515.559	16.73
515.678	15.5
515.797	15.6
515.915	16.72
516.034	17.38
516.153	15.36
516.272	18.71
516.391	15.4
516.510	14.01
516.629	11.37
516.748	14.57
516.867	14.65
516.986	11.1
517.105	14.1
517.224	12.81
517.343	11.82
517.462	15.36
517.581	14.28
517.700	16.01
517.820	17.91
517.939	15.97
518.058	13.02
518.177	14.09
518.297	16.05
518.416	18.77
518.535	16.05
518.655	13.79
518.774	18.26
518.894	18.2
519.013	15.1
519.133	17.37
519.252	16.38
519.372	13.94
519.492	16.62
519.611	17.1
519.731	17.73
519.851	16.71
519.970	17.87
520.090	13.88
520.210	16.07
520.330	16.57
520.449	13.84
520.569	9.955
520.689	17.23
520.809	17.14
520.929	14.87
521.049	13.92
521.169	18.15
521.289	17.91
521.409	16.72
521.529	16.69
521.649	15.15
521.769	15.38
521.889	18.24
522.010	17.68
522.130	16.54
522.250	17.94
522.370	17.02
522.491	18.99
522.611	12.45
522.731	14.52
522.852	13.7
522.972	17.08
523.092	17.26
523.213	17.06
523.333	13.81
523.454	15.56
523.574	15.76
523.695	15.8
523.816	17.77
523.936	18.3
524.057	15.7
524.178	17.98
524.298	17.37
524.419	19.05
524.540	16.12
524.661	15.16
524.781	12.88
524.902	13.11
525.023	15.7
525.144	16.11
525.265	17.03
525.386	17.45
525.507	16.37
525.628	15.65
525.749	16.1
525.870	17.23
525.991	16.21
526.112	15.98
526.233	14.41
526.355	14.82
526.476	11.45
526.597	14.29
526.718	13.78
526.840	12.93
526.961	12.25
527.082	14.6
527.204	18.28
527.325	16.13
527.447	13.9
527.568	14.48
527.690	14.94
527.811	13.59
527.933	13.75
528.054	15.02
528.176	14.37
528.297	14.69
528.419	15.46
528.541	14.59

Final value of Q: 0.077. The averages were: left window 17.2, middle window 15.4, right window 16.1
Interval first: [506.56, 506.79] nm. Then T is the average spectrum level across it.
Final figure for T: 17.7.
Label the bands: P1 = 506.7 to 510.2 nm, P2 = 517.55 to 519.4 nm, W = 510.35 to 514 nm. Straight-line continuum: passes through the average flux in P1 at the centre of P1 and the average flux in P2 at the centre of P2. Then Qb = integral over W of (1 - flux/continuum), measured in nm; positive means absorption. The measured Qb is 0.04 nm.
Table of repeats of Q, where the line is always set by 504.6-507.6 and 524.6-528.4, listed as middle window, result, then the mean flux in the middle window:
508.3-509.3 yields 0.03 nm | 16.2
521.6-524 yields -0.16 nm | 16.3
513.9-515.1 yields 0.01 nm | 16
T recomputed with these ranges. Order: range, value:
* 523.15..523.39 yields 15.5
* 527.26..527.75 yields 14.9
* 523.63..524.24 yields 17.1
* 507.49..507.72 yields 17.1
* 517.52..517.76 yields 15.1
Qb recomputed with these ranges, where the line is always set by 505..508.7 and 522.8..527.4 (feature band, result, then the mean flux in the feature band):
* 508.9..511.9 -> -0.07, 17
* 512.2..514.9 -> 0.07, 16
